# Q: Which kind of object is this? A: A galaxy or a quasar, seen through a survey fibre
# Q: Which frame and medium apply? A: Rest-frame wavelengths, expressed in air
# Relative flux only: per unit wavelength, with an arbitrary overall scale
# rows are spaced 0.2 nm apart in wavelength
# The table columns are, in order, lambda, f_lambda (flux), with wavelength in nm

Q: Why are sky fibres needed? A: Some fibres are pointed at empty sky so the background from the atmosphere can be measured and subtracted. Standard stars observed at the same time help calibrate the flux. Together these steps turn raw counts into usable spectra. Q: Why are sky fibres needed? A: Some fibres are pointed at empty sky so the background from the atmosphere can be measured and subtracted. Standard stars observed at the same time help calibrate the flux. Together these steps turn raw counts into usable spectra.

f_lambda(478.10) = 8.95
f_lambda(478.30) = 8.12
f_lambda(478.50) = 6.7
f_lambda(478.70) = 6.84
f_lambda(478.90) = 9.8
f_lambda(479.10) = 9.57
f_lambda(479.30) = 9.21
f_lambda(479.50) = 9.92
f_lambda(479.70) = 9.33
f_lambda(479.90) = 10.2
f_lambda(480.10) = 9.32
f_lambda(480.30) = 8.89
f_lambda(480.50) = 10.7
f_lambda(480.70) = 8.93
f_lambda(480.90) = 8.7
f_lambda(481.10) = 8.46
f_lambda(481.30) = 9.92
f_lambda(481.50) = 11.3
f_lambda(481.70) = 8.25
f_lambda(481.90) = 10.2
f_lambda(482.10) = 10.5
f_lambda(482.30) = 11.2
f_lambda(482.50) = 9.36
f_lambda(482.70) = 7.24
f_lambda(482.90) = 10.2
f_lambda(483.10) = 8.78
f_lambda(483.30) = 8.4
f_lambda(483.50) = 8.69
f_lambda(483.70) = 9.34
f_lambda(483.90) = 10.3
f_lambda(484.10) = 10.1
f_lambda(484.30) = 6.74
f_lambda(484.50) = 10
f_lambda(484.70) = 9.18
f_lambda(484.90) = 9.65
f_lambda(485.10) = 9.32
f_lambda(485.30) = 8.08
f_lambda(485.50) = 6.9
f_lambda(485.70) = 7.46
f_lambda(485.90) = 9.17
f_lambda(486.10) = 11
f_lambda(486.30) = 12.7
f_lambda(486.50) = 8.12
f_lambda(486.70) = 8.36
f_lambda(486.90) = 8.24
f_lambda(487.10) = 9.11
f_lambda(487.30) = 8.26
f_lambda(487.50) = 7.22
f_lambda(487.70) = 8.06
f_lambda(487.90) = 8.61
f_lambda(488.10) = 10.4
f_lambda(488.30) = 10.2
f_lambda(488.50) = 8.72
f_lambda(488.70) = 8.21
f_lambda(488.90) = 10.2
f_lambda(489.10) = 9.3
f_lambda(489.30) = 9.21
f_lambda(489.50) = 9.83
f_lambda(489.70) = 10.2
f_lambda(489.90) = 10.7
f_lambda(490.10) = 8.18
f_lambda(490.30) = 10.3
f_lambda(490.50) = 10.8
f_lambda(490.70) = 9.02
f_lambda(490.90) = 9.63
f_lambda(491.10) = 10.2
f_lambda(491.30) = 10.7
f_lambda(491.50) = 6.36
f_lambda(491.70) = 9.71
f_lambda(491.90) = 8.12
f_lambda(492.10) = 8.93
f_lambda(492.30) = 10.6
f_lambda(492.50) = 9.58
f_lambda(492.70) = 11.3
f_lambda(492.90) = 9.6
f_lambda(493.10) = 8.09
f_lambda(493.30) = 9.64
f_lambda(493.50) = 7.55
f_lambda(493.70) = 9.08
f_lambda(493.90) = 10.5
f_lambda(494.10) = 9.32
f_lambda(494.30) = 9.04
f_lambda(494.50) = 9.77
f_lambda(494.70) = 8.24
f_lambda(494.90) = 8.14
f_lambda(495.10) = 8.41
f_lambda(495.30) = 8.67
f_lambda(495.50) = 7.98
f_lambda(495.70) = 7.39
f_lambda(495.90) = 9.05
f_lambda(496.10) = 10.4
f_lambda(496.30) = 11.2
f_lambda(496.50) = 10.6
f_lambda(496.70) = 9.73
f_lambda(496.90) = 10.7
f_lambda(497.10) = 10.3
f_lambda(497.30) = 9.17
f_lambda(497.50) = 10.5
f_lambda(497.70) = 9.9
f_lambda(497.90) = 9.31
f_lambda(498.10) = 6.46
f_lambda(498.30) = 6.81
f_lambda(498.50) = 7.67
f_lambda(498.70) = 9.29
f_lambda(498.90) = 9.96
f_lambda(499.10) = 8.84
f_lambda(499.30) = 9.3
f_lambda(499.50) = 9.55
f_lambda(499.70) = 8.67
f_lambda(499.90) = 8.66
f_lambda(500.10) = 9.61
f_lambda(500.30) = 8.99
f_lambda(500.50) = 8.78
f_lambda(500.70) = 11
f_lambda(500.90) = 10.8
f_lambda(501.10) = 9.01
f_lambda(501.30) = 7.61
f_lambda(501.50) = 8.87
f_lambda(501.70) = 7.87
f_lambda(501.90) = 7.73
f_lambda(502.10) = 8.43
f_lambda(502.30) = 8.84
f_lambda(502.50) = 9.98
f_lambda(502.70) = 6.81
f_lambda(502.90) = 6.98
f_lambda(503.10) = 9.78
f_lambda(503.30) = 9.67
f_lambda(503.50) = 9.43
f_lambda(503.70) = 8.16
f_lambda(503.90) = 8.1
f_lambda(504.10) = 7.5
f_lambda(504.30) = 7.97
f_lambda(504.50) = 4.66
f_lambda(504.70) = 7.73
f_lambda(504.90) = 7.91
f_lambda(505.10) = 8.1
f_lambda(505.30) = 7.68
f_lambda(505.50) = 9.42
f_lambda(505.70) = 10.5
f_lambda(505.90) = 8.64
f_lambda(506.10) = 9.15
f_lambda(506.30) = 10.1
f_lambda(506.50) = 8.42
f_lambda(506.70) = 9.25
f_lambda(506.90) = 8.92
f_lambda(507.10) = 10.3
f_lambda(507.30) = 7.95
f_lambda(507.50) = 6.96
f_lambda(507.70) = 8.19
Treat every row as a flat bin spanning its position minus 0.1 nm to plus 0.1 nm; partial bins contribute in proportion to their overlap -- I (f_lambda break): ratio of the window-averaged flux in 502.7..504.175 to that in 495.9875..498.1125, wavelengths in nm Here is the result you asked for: 0.84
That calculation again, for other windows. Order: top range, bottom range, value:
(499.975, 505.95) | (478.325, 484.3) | 0.92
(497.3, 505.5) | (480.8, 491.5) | 0.93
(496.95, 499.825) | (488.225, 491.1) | 0.94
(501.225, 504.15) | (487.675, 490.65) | 0.88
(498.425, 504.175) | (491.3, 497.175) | 0.95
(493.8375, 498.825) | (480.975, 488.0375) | 1.00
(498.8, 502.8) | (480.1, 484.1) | 0.95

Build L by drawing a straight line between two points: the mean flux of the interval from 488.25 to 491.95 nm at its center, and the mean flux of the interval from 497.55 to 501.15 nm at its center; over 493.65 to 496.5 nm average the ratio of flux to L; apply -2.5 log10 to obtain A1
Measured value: 0.01 mag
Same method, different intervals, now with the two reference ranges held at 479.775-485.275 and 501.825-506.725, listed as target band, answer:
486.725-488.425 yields 0.051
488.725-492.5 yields -0.058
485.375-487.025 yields 0.029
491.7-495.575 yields -0.025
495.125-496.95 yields -0.078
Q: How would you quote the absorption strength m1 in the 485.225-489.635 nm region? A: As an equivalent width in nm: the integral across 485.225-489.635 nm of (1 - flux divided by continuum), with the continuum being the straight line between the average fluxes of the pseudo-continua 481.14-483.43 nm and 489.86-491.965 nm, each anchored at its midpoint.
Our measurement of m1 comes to 0.223 nm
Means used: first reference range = 9.54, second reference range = 9.41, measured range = 8.99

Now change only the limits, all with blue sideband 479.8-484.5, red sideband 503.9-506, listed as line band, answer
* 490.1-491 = -0.087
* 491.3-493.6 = -0.091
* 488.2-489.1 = -0.033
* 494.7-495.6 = 0.033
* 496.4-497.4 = -0.188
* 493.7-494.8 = -0.087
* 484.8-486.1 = 0.080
